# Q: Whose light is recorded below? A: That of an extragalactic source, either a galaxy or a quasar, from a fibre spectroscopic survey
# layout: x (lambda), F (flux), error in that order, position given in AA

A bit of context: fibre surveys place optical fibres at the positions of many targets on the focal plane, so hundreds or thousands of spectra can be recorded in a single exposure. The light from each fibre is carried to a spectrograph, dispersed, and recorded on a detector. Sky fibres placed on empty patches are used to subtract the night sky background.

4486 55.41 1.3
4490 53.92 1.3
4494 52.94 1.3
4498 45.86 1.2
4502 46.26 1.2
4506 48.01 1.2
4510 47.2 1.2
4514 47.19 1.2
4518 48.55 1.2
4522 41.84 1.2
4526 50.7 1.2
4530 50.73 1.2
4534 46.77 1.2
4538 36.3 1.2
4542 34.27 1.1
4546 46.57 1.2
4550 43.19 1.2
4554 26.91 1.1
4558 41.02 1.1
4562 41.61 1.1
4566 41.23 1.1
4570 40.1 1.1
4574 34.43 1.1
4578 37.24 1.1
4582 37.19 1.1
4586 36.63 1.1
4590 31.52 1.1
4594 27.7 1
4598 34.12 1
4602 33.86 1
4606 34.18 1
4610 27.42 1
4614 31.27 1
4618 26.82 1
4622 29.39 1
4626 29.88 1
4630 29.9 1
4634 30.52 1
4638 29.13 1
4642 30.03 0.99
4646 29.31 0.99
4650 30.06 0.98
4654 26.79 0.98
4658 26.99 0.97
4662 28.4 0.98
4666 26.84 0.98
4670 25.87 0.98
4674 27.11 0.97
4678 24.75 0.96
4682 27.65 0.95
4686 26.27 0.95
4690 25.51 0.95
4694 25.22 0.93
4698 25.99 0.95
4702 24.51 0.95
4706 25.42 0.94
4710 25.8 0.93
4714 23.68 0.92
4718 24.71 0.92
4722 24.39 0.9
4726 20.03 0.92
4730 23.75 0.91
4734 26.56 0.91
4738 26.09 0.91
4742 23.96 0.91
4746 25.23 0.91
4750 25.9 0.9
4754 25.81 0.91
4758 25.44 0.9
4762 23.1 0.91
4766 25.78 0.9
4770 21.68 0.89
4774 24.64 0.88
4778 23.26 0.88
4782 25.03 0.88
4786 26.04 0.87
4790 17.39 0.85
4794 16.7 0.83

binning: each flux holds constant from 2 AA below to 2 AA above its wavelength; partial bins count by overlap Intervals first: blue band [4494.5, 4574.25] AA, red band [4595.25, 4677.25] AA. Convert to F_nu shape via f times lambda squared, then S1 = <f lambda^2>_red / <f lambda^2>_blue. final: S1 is 0.7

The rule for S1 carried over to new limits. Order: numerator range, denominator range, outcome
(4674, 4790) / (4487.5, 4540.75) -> 0.58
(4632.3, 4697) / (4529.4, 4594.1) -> 0.75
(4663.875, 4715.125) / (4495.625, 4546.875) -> 0.61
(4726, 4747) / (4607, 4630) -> 0.89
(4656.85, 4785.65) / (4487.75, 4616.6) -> 0.67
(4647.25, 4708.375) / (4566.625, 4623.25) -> 0.83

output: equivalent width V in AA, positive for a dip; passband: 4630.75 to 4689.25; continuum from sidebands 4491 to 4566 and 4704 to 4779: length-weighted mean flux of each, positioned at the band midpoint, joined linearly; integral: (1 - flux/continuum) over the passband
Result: 7.73 AA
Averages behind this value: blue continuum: 44.3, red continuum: 24.5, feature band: 27.8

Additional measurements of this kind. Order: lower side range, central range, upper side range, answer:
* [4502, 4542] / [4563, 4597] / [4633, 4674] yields 2.0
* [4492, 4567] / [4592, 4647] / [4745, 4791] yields 9.5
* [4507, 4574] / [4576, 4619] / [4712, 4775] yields 5.6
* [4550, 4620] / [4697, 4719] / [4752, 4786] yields 2.2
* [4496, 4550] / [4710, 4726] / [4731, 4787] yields 2.5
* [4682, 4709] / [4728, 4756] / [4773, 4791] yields -0.9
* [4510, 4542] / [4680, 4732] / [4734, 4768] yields 7.9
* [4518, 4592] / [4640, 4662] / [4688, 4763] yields 2.0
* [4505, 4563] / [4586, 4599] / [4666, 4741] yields 1.9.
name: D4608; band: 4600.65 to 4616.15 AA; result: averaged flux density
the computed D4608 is 31.5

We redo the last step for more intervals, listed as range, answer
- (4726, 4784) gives 24.6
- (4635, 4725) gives 26.5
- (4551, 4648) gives 33.1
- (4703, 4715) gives 25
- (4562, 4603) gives 35.7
